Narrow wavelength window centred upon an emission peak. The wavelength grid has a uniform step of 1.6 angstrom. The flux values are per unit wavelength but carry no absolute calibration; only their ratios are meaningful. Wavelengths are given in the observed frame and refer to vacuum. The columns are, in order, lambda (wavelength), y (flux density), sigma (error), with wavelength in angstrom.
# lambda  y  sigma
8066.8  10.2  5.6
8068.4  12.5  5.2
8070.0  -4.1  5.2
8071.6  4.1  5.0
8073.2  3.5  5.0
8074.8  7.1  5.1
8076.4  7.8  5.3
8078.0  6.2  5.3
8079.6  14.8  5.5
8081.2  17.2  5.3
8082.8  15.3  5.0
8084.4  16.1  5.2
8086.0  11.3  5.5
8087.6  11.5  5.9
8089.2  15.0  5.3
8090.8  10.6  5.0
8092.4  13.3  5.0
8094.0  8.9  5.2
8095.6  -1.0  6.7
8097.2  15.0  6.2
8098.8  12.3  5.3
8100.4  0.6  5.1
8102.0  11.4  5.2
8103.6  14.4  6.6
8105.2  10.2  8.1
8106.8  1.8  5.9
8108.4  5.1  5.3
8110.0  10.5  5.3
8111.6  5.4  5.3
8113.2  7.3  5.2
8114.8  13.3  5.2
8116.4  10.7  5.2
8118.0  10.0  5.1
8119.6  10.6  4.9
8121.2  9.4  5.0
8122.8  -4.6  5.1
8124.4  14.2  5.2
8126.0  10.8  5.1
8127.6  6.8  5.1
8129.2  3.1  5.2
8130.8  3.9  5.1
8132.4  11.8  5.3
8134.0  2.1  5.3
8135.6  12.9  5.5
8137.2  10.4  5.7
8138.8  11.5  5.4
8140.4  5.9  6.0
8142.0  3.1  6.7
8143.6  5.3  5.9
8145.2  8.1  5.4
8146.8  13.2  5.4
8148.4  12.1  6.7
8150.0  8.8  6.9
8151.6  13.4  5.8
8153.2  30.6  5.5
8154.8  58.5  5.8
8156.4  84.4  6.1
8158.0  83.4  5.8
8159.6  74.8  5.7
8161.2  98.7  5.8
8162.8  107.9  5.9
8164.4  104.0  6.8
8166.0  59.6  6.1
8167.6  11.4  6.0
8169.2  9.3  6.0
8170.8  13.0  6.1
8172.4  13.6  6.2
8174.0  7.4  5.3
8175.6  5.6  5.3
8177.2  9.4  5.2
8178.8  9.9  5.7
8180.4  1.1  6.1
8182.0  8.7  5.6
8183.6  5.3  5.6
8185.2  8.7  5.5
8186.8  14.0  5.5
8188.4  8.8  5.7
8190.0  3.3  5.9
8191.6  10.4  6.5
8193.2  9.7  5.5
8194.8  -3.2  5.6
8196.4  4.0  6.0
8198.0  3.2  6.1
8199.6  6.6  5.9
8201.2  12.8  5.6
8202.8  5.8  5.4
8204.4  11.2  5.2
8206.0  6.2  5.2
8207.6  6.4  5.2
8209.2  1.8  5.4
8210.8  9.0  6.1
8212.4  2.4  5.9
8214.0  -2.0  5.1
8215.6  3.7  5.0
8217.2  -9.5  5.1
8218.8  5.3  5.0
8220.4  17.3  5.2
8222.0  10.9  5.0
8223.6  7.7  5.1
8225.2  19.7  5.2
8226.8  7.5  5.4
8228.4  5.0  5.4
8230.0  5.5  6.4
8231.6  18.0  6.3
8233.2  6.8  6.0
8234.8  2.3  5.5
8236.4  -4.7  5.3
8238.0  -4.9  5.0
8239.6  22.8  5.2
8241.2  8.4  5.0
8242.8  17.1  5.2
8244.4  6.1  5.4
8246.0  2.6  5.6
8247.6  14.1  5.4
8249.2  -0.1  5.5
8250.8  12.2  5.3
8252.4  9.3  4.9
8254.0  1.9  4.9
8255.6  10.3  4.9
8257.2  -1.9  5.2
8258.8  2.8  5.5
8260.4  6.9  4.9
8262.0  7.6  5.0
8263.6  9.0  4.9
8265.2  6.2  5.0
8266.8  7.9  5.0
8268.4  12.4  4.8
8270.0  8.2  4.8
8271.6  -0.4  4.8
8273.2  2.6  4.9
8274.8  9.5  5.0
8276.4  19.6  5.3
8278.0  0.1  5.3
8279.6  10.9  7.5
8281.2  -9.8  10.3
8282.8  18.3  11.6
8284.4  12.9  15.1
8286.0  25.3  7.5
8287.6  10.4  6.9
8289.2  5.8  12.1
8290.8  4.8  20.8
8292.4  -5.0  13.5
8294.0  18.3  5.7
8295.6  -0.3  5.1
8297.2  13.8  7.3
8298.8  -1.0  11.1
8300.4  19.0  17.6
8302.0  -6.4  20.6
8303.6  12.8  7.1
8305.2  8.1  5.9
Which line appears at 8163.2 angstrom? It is [O II] 3727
